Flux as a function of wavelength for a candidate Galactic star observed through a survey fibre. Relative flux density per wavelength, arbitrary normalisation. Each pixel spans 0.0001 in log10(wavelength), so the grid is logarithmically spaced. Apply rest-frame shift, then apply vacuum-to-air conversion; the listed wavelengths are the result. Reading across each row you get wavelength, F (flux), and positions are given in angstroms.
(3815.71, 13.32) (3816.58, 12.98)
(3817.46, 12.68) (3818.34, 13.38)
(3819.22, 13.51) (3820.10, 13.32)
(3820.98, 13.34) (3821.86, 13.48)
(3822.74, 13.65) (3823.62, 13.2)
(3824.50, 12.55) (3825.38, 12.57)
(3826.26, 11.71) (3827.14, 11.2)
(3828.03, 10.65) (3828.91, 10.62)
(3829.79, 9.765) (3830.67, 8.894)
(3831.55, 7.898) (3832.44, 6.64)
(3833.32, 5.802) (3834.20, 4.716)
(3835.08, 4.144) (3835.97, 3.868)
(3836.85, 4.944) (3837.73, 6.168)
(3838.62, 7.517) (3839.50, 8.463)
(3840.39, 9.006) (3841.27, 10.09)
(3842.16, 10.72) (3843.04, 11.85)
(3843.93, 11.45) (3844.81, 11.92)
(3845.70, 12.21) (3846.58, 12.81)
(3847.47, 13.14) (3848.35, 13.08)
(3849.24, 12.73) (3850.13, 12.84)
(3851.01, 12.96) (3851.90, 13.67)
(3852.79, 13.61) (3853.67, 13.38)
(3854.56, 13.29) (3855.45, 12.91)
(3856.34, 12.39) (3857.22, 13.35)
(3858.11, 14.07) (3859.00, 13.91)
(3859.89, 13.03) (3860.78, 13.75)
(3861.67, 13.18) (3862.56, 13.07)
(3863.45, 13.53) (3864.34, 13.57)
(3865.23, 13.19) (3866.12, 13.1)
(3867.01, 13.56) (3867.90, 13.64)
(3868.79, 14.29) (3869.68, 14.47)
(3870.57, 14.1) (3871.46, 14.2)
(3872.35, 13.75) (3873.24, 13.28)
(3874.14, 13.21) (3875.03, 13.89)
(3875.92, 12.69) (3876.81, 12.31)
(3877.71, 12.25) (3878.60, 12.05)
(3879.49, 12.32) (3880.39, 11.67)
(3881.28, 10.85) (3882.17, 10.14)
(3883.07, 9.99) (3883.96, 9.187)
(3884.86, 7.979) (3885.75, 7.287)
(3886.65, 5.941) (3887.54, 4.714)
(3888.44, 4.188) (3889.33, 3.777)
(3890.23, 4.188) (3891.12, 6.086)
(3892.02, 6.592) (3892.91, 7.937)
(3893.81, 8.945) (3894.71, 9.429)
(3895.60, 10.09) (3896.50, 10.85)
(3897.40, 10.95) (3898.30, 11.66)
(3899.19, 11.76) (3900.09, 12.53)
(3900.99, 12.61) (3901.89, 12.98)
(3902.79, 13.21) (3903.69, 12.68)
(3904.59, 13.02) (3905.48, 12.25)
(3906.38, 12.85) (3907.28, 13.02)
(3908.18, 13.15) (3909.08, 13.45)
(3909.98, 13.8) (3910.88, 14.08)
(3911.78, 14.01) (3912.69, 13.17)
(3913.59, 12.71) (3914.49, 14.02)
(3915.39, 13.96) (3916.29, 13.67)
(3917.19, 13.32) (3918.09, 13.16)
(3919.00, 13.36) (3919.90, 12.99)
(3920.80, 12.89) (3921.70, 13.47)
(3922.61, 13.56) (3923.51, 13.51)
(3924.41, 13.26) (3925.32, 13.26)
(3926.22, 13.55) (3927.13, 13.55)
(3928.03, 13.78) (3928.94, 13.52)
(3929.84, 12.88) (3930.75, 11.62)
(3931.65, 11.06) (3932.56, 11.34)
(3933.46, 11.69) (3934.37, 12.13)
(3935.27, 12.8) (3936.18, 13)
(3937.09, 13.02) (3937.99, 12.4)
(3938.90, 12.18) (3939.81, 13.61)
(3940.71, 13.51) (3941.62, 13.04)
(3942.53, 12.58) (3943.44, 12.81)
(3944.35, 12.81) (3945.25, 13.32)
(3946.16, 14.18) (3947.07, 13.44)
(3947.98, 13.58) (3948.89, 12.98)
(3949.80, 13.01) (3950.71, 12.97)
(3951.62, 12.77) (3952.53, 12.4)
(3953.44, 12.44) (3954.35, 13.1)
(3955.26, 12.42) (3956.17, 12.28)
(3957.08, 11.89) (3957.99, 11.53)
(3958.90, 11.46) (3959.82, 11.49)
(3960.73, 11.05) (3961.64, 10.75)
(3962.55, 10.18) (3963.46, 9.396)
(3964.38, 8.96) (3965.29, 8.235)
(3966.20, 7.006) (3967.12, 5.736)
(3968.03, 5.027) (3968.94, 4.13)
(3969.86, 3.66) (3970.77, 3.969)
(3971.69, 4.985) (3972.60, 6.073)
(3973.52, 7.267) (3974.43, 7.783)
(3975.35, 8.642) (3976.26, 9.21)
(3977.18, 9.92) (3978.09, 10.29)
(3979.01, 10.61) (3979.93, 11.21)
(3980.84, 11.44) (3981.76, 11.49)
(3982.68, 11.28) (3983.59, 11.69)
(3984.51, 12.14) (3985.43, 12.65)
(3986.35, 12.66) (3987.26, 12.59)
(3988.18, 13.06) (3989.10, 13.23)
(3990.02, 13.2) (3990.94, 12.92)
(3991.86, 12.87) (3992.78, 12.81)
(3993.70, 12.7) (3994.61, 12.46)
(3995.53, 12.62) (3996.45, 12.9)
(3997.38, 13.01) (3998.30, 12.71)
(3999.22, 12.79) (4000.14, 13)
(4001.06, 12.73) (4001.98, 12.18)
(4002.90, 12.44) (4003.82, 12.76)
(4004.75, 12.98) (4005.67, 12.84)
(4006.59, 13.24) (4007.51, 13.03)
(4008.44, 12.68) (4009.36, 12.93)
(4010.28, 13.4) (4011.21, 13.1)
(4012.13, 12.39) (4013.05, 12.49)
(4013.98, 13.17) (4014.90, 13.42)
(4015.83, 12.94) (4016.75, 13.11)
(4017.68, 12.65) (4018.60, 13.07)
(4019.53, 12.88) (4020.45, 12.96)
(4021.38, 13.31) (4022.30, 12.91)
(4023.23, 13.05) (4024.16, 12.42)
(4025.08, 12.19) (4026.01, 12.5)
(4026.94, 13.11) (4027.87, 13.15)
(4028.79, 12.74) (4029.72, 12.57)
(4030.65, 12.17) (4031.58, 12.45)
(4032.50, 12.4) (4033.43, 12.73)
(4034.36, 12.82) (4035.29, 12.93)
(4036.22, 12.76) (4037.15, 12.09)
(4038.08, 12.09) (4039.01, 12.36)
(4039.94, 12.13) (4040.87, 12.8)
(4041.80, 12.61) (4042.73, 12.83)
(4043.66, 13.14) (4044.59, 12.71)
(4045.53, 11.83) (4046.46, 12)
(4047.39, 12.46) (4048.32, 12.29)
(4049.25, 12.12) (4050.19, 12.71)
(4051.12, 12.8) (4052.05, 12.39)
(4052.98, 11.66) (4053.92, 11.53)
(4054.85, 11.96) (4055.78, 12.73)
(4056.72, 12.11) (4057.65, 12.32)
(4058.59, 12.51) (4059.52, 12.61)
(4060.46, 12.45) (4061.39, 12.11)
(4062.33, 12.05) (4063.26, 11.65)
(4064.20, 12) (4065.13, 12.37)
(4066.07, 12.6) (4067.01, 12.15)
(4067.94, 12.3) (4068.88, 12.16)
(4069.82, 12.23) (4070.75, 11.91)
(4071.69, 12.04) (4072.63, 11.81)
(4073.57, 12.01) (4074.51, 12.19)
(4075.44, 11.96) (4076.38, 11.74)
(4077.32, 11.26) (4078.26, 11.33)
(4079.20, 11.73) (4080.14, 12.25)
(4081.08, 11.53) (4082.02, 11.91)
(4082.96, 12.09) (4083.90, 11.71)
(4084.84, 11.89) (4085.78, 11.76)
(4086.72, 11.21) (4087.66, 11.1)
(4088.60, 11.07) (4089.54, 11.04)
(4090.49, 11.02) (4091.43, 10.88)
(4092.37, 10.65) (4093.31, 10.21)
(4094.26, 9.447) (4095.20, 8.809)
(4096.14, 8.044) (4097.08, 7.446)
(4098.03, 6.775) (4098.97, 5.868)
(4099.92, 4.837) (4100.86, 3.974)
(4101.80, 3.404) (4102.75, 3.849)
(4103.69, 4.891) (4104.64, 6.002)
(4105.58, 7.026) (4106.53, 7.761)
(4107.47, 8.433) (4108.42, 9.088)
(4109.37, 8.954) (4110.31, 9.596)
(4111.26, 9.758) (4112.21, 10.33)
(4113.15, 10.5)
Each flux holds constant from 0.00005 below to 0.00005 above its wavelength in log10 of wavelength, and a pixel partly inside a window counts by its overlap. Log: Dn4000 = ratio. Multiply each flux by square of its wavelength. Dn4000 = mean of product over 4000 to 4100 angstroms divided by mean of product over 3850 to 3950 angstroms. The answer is 1.06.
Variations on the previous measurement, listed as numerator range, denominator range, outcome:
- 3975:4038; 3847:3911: 1.14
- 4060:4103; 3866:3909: 1.06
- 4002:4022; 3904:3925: 1.02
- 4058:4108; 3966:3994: 1.10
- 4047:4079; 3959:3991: 1.33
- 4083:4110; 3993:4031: 0.69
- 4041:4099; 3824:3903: 1.19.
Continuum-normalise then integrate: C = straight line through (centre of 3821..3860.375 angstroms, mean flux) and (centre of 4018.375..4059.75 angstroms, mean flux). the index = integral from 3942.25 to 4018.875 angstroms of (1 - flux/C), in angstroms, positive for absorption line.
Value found 3.8 angstroms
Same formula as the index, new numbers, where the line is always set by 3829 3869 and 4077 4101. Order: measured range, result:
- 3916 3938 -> -4.33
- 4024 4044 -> -4.42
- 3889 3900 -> 2.24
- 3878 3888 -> 1.52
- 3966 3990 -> 2.97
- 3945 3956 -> -2.41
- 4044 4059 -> -2.98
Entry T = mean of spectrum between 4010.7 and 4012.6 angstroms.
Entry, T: 12.8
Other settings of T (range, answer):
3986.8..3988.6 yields 12.9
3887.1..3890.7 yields 4.23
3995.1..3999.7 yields 12.8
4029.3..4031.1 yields 12.4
